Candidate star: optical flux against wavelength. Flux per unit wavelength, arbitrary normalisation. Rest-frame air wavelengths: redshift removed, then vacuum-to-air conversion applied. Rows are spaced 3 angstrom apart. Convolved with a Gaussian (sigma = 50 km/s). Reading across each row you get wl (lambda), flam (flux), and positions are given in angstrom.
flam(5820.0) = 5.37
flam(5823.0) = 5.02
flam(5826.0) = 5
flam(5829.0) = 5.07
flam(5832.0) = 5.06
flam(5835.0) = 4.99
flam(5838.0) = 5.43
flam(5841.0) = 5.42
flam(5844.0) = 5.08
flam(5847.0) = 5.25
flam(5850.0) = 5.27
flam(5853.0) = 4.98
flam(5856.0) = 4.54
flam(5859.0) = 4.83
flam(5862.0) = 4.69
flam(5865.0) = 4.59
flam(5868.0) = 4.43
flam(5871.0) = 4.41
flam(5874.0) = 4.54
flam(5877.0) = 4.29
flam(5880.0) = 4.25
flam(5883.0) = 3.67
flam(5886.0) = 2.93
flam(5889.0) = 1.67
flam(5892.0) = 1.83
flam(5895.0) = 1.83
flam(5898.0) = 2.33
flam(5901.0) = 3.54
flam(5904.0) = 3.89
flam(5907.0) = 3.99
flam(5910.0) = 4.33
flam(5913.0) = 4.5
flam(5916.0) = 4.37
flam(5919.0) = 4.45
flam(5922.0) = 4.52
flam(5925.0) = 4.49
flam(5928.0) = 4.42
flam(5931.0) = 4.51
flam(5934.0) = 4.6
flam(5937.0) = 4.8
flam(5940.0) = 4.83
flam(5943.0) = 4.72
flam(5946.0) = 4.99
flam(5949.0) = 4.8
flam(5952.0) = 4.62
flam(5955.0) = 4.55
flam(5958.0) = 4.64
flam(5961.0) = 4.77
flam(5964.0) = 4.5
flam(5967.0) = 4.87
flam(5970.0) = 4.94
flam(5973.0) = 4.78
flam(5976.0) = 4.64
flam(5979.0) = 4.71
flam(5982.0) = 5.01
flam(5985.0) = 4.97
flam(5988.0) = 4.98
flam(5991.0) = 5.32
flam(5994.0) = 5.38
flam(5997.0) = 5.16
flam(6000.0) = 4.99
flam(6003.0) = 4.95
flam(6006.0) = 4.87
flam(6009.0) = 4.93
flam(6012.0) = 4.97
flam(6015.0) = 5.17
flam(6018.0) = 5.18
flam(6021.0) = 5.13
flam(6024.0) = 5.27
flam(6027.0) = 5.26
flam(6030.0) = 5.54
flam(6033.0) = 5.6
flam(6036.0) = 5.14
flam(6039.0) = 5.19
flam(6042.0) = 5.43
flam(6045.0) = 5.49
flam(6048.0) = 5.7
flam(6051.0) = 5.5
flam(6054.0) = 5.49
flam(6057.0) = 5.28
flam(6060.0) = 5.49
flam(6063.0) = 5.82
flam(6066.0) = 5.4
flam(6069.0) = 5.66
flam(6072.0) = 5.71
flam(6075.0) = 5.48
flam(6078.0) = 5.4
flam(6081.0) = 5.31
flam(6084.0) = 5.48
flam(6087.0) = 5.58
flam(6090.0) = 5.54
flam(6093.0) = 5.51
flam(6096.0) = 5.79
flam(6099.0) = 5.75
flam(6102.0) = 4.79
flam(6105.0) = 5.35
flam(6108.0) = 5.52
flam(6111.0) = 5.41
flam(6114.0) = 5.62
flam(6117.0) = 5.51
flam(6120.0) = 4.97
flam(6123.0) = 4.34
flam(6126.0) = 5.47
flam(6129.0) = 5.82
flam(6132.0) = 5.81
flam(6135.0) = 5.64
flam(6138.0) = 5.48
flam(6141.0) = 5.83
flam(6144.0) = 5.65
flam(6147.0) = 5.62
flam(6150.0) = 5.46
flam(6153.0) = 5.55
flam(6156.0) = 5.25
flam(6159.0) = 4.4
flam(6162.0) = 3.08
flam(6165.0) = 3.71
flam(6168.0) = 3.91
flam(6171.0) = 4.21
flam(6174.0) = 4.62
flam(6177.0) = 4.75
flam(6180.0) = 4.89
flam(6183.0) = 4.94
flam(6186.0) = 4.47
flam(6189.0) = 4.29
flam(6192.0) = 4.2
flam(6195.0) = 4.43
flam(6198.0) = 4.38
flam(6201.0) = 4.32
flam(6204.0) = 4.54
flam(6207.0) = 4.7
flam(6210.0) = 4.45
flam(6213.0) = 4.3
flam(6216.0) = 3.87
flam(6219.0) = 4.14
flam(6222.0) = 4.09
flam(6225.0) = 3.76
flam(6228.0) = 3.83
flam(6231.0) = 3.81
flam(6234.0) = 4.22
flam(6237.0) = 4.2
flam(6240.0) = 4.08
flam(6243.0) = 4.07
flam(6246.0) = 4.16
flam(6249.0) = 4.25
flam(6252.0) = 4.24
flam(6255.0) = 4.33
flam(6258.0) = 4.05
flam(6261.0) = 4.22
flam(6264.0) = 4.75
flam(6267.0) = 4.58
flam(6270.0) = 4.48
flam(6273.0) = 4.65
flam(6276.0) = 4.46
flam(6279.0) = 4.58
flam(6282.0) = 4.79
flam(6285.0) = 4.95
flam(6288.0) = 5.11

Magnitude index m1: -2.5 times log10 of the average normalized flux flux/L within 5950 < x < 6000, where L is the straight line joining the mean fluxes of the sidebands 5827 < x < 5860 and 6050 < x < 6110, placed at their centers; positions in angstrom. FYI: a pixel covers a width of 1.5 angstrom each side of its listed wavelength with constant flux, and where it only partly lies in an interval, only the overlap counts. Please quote 0.09 mag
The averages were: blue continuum 5.09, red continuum 5.49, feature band 4.87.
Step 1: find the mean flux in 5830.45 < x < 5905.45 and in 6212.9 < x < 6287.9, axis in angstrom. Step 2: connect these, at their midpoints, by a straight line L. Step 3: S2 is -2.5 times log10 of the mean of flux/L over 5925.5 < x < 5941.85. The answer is -0.111 mag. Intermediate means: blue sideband 4.15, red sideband 4.29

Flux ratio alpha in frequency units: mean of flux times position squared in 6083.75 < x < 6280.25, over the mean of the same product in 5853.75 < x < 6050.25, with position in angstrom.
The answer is 1.11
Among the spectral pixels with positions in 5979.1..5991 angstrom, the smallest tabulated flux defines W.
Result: 4.97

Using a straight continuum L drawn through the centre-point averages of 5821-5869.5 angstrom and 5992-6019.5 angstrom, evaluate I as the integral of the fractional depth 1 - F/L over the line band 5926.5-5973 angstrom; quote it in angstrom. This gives 3.1 angstrom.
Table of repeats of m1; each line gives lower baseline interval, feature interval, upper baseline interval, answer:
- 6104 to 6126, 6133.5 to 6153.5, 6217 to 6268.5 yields -0.12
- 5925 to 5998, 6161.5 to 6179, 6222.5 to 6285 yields 0.08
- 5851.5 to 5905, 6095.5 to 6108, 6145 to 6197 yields -0.23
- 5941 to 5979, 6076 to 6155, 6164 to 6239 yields -0.23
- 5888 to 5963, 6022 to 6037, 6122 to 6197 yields -0.20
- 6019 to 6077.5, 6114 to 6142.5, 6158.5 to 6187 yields -0.16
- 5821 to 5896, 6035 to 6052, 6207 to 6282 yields -0.24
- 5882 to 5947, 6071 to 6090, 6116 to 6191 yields -0.19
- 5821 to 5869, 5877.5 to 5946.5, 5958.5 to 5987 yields 0.25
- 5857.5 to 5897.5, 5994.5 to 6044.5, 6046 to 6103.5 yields -0.04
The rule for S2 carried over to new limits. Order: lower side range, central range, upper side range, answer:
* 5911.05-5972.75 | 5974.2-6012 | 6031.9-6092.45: 0.003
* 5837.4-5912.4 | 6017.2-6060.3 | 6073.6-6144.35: -0.071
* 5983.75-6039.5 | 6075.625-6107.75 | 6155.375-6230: -0.145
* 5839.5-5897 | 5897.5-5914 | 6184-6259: 0.082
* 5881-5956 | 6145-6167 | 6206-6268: -0.146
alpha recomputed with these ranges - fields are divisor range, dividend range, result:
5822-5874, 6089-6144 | 1.21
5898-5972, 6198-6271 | 1.04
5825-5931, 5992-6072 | 1.32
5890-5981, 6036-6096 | 1.34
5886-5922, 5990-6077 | 1.65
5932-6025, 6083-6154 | 1.17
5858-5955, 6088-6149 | 1.44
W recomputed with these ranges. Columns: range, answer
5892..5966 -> 1.83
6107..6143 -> 4.34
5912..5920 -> 4.37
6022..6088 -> 5.14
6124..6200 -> 3.08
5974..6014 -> 4.64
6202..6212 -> 4.45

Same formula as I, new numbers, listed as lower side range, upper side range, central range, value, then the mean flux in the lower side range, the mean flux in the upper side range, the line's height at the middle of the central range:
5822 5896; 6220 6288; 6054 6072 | -5.0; 4.38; 4.31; 4.34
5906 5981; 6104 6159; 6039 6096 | -4.0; 4.62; 5.43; 5.16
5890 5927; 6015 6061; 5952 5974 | -1.7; 3.66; 5.37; 4.38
